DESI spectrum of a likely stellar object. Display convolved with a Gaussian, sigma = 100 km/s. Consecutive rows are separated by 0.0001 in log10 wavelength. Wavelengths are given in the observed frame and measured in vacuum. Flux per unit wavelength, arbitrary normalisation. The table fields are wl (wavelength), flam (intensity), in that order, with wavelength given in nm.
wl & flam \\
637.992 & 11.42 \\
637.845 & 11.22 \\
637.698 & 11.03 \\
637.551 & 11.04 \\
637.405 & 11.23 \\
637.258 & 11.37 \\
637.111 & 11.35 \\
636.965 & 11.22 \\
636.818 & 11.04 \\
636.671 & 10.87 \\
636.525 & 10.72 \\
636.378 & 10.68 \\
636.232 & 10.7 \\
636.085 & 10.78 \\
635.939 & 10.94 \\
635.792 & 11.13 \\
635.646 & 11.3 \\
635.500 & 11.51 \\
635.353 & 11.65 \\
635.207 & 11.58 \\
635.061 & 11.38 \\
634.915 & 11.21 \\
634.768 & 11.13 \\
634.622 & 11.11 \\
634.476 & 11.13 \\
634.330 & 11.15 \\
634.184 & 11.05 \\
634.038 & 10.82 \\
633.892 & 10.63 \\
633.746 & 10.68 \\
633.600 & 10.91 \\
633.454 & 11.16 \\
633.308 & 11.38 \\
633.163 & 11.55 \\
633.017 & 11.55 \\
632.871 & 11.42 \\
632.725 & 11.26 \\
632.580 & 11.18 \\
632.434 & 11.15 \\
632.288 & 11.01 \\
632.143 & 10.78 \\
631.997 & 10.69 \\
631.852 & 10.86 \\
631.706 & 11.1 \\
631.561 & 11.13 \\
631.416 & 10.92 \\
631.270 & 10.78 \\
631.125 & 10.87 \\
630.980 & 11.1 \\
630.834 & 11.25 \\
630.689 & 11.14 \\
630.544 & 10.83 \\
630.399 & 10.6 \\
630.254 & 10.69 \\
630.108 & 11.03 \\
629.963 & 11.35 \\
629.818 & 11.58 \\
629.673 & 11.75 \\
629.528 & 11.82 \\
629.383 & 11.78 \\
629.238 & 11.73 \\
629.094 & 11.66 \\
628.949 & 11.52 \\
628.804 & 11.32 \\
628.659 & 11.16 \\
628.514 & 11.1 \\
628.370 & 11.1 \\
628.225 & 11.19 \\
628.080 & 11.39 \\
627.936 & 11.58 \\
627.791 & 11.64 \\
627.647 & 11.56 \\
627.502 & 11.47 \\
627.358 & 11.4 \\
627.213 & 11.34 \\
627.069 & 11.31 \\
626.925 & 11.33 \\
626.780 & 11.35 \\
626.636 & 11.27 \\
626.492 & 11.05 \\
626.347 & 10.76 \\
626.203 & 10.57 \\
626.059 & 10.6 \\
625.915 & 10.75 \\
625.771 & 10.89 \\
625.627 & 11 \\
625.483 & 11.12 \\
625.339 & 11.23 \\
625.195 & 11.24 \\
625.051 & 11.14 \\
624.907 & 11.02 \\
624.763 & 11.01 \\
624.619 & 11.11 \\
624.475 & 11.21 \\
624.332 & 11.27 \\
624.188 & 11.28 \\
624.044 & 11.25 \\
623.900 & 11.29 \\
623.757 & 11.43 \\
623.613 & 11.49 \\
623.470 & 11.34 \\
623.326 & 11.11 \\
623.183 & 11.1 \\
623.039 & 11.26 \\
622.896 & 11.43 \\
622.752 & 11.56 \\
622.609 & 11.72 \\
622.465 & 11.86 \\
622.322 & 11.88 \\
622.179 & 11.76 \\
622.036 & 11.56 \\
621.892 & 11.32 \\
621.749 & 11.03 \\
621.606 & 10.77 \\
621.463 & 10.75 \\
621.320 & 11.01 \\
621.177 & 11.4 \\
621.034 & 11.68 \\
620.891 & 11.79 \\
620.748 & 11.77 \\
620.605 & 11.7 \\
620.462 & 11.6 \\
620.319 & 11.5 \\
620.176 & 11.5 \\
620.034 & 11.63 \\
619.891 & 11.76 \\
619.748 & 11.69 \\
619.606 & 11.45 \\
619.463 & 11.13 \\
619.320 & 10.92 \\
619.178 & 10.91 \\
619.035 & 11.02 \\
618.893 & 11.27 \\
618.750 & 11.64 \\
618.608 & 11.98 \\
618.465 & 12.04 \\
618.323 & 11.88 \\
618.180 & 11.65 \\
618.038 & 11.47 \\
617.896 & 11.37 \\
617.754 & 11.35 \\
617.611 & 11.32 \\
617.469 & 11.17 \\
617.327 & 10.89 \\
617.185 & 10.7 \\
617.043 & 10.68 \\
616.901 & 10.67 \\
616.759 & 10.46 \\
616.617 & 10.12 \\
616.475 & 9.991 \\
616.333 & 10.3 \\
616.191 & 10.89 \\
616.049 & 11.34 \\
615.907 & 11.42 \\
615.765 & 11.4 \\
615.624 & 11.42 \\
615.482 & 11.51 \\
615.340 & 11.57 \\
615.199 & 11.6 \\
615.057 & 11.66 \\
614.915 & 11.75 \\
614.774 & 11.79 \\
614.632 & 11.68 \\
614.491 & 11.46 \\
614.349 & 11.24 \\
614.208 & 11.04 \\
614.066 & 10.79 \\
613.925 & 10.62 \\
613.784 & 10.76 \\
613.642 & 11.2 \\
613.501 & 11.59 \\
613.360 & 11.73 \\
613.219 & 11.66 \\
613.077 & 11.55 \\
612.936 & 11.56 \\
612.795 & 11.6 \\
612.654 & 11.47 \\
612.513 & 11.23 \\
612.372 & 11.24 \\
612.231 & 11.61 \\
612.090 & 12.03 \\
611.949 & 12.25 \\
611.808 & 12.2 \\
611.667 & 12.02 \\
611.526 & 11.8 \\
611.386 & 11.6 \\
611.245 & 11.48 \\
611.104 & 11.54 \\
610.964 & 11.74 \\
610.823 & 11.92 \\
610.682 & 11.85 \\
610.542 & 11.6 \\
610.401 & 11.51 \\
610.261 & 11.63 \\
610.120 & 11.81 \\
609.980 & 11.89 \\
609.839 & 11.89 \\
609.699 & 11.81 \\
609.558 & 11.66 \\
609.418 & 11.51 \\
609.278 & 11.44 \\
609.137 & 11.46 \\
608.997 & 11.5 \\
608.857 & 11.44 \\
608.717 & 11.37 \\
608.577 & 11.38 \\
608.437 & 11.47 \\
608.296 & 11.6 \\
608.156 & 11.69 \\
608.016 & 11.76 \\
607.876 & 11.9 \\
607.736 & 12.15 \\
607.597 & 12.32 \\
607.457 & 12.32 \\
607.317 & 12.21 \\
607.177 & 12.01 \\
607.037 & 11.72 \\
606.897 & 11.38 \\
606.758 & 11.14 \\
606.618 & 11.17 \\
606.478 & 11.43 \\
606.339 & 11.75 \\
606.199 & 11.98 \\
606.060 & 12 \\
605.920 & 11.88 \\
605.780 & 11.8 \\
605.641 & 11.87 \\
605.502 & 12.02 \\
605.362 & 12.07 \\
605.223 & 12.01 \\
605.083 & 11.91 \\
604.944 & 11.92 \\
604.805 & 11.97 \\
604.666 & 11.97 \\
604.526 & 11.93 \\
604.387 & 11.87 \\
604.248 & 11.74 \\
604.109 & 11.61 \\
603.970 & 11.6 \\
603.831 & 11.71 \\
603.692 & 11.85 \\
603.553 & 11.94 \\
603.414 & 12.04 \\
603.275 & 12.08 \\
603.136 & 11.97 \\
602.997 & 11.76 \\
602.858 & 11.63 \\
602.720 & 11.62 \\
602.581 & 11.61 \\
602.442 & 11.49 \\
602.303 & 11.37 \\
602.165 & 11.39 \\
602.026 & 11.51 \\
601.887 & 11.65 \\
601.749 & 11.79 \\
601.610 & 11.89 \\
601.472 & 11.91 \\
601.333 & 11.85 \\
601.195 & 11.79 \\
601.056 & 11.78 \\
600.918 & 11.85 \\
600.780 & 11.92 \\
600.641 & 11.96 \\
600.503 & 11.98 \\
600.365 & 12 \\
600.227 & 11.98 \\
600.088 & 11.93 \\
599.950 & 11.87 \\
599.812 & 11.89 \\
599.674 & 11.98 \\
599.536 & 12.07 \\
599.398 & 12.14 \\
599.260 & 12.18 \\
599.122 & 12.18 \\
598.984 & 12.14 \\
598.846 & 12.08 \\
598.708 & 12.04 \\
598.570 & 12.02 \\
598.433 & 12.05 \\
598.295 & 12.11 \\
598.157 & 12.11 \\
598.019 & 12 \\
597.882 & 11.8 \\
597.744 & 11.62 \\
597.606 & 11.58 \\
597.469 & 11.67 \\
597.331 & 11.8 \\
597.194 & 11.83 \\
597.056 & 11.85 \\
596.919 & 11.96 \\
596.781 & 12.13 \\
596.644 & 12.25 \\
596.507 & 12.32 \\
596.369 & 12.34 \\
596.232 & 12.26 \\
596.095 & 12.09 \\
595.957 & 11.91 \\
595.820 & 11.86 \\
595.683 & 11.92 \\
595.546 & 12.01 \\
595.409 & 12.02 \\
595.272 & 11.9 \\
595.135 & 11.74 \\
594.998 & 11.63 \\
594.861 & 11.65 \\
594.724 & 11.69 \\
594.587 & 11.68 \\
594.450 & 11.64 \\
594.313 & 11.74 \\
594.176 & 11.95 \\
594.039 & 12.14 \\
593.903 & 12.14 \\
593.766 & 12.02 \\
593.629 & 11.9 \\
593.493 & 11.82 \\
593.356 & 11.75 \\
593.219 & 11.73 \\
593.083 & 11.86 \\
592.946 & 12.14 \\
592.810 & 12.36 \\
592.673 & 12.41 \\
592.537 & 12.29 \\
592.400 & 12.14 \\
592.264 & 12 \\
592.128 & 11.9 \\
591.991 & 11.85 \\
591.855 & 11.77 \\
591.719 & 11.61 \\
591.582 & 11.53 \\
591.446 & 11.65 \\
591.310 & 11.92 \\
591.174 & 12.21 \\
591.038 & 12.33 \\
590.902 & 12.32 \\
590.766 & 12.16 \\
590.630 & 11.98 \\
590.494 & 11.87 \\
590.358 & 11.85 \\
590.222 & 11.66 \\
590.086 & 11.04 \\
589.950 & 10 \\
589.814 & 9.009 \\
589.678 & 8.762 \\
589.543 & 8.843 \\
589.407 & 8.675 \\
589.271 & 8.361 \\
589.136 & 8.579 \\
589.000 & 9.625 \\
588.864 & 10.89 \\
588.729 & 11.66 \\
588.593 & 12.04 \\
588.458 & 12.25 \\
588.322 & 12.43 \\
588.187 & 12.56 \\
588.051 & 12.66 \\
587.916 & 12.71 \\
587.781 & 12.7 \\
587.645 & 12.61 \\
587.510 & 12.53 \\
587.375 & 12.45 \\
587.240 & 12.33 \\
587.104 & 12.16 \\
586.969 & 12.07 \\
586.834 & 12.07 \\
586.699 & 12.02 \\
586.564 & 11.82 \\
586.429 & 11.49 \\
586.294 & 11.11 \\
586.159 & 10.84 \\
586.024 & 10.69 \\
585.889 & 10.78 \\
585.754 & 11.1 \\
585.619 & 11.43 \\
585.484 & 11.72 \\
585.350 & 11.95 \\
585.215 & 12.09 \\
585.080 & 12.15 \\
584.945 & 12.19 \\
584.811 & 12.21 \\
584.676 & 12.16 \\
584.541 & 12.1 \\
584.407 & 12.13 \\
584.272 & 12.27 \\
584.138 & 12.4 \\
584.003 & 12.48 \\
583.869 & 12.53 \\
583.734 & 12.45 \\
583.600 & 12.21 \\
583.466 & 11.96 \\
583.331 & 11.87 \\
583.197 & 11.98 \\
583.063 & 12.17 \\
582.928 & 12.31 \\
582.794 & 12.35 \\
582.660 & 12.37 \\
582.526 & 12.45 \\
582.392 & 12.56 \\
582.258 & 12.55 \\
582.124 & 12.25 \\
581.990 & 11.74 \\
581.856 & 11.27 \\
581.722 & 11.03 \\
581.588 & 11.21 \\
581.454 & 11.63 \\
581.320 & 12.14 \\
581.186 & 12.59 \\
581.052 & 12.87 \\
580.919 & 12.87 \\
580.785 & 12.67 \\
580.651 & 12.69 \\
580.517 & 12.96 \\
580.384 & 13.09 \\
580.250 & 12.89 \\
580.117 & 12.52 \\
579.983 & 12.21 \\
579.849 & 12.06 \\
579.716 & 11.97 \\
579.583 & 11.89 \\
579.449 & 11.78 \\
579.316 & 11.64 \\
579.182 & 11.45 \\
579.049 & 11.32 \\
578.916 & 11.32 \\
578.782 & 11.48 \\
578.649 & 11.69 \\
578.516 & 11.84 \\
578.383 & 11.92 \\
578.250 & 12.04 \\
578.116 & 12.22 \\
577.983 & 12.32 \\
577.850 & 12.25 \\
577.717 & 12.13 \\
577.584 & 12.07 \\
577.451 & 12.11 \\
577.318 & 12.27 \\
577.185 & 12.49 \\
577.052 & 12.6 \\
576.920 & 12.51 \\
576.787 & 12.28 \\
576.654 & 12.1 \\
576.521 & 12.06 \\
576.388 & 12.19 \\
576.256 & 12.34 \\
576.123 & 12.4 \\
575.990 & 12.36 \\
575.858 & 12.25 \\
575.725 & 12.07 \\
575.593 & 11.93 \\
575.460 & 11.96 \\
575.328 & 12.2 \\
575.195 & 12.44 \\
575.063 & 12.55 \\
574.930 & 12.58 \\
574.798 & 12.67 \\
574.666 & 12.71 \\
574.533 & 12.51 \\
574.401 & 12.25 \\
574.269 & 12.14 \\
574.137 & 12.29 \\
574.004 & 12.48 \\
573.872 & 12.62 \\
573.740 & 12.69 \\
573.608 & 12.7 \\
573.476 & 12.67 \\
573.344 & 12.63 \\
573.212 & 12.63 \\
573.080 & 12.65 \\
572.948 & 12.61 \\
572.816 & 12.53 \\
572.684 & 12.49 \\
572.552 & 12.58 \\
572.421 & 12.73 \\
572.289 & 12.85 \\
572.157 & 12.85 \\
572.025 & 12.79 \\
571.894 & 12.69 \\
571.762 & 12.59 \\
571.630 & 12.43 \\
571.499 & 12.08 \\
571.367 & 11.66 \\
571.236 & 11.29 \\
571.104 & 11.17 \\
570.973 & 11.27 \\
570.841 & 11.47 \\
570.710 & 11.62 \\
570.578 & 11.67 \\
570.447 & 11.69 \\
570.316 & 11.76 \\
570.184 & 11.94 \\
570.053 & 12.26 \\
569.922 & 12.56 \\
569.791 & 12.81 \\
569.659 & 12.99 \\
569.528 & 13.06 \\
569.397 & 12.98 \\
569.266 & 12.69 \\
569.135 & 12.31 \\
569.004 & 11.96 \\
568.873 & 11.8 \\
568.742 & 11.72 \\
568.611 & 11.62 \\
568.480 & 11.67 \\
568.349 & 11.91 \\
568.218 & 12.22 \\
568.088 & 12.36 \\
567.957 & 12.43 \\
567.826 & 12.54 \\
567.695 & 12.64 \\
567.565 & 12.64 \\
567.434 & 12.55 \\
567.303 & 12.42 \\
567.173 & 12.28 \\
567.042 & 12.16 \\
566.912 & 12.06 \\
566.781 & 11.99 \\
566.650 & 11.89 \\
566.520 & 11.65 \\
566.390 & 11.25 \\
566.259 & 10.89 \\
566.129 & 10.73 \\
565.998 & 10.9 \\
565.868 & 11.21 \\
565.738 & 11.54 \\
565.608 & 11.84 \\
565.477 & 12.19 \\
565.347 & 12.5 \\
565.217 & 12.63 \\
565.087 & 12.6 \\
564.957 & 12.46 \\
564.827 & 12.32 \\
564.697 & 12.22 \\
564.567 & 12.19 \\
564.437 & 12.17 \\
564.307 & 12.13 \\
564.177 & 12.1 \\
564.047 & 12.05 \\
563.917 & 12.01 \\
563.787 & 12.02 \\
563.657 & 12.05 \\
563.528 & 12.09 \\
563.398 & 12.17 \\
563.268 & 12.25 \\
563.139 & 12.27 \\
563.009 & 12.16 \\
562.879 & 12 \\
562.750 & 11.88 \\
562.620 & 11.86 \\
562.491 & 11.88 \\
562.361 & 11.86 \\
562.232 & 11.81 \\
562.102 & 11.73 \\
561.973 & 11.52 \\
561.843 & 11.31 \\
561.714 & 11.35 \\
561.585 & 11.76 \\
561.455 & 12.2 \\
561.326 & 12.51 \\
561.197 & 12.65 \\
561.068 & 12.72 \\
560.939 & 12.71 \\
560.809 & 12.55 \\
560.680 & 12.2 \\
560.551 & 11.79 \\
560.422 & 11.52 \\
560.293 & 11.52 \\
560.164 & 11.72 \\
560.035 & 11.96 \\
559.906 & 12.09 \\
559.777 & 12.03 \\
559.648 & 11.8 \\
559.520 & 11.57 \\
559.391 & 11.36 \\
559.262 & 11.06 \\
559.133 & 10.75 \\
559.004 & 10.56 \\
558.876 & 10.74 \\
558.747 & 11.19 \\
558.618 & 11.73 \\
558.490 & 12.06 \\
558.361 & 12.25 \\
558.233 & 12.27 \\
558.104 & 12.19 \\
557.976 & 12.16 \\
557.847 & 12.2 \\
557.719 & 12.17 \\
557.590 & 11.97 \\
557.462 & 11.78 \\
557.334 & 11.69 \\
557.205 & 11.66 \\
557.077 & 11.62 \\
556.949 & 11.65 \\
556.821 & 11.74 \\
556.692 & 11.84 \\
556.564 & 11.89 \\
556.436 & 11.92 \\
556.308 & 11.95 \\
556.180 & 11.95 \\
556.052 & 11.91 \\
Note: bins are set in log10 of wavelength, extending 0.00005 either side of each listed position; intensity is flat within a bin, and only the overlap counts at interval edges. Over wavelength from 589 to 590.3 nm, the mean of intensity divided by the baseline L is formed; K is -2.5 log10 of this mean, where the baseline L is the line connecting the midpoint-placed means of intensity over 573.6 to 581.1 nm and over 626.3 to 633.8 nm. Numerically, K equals 0.259 mag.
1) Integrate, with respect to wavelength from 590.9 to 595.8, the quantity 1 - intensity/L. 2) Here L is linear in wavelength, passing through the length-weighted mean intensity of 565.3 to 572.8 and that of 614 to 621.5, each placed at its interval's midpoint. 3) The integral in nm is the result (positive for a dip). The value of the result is -0.09 nm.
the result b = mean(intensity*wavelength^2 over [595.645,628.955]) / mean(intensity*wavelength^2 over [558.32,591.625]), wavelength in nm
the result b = 1.09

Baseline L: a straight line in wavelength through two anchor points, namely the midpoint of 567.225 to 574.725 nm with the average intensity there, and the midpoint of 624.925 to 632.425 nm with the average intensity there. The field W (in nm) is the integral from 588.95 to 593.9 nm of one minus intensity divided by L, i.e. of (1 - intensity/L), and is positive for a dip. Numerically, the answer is 0.254 nm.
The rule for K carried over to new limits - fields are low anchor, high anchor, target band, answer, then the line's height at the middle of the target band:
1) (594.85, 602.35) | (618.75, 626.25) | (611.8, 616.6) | 0.015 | 11.5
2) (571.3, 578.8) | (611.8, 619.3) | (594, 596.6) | -0.008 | 11.8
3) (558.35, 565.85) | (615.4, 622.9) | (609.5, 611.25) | -0.031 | 11.4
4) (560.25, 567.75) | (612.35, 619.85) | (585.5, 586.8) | 0.038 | 11.7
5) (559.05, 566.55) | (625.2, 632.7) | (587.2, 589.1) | -0.039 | 11.6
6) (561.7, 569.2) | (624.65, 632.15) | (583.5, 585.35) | -0.045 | 11.7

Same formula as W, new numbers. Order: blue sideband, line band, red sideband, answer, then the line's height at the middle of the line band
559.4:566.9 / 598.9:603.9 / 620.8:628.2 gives -0.14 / 11.5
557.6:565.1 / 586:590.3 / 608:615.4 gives 0.19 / 11.7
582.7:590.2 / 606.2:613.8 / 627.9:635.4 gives -0.20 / 11.4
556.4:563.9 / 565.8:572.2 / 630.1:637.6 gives -0.15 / 11.8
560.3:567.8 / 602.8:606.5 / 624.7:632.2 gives -0.12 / 11.5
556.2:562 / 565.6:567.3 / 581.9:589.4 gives 0.03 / 11.8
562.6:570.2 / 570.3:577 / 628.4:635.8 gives -0.15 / 12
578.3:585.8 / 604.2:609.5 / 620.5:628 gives -0.07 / 11.6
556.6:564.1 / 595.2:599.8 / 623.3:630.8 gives -0.20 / 11.5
